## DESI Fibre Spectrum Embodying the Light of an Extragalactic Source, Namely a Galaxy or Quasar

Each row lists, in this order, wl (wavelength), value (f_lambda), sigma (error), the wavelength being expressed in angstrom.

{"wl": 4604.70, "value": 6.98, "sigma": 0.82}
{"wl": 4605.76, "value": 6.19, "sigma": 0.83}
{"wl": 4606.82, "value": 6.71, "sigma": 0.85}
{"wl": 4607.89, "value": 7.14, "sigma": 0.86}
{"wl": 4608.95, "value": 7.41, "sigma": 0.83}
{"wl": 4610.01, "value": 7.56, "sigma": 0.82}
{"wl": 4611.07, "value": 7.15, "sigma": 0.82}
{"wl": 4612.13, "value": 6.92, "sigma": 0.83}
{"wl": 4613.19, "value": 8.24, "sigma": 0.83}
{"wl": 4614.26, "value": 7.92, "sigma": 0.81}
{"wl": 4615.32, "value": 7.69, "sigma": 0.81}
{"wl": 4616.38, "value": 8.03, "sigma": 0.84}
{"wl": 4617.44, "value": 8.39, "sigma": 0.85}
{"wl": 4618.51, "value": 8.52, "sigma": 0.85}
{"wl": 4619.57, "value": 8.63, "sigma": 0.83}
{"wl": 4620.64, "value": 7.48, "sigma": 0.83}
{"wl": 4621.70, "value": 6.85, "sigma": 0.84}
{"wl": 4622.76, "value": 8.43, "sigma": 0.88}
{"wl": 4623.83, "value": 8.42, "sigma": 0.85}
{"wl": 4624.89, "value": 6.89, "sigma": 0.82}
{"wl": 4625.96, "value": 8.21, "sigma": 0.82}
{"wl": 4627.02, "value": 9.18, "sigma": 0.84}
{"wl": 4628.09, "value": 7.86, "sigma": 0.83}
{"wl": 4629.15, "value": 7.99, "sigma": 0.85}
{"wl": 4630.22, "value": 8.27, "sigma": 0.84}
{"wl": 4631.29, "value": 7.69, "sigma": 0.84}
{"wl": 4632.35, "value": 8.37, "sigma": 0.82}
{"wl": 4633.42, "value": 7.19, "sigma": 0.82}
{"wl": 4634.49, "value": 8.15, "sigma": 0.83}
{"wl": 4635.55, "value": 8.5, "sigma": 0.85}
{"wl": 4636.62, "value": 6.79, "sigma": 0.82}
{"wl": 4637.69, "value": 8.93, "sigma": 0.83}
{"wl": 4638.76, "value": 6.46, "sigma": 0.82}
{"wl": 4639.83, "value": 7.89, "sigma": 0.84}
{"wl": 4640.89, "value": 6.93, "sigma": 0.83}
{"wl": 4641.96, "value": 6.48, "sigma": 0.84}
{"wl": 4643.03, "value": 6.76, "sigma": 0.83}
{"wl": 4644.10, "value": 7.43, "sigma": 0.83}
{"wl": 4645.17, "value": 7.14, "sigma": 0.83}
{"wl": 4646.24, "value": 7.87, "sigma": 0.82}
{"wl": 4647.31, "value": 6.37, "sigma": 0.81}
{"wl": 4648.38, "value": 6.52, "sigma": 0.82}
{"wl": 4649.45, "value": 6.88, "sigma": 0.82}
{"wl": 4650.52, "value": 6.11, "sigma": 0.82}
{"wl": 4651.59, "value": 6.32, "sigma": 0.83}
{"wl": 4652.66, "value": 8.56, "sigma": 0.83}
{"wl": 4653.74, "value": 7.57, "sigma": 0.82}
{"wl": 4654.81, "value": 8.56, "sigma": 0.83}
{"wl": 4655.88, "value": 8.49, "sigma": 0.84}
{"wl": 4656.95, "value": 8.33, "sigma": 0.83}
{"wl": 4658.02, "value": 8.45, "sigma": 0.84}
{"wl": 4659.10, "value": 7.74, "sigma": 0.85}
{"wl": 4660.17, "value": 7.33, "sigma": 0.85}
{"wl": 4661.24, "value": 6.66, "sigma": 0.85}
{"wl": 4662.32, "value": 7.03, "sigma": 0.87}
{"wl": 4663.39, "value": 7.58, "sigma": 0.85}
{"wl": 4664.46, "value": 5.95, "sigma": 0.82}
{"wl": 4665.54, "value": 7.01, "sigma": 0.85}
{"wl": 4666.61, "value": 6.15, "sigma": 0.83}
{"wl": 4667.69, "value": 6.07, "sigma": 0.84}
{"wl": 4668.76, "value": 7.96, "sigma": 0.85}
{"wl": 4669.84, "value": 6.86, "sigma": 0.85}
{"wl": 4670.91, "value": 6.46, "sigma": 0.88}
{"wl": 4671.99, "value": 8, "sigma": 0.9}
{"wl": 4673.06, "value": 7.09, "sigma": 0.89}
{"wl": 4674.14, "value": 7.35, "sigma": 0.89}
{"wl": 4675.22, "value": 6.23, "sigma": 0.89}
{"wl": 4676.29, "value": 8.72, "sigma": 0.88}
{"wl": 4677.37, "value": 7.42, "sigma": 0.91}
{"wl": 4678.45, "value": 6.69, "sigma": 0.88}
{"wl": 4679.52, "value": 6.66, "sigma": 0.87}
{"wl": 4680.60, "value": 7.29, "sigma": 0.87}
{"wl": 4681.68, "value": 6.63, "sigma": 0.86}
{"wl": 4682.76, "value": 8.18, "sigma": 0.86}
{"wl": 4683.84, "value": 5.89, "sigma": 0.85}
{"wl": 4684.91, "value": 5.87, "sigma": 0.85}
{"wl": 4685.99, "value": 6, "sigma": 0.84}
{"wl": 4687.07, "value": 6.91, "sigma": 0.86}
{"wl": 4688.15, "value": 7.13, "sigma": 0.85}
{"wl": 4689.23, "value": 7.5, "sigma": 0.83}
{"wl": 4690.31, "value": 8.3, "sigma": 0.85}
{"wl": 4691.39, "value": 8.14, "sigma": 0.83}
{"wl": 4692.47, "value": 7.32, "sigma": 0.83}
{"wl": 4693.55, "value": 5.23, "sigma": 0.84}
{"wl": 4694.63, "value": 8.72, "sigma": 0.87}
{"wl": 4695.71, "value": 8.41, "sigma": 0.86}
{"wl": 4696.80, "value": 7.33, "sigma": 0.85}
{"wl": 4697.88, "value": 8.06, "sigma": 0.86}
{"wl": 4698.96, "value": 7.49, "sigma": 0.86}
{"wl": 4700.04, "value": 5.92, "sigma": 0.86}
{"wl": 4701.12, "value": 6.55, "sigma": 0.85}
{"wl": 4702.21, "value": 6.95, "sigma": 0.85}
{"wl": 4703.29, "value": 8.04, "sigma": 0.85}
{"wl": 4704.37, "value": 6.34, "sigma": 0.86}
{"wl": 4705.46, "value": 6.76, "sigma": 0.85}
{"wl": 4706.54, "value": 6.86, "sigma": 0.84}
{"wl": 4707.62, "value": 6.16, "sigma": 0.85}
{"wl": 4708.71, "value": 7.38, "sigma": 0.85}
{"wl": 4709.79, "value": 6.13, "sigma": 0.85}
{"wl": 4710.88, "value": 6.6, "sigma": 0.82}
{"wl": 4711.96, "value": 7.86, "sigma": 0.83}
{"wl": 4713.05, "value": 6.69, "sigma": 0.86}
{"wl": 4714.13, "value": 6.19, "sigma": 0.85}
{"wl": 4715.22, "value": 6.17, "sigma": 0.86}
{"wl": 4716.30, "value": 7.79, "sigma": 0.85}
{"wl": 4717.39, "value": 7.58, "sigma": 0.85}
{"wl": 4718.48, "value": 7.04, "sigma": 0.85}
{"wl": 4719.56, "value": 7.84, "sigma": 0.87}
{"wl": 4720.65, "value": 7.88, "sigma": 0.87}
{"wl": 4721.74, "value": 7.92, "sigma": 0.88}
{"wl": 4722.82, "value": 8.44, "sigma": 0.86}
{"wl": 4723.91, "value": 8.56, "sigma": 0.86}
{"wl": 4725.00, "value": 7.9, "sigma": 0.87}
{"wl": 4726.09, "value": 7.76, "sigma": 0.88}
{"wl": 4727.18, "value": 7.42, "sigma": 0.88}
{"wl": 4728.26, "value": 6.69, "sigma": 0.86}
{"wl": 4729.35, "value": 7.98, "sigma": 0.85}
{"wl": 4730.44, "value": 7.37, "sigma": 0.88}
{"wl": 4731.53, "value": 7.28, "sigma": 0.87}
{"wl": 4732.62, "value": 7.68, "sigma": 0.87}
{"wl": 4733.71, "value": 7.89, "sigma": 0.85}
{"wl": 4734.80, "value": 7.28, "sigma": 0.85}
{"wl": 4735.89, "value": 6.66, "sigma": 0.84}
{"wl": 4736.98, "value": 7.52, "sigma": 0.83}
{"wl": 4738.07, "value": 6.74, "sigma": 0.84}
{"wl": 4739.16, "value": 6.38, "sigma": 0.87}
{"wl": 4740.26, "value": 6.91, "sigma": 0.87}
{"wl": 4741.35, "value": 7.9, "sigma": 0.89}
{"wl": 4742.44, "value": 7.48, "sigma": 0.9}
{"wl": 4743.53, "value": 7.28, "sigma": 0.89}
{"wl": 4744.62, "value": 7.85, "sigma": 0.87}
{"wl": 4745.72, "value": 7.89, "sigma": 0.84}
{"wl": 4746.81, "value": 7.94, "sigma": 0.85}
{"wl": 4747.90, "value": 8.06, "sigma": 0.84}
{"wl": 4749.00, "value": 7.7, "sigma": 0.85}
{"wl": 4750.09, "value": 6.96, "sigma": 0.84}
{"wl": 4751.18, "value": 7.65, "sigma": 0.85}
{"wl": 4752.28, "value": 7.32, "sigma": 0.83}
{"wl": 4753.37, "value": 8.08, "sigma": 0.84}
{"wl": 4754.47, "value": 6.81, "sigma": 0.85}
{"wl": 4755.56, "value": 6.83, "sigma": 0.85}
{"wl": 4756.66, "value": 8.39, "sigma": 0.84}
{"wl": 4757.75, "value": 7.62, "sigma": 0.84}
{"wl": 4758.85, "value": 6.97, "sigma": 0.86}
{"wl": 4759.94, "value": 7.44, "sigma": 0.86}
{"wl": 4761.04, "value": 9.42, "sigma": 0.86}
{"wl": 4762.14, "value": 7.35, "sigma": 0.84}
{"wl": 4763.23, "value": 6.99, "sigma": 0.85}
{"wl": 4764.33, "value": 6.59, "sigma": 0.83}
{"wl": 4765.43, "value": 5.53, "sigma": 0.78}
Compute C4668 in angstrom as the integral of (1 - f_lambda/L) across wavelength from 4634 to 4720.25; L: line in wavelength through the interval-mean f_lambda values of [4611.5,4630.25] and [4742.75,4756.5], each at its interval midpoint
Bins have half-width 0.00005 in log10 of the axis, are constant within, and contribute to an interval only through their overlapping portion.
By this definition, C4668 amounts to 6.9 angstrom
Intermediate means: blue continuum 7.98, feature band 7.17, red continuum 7.55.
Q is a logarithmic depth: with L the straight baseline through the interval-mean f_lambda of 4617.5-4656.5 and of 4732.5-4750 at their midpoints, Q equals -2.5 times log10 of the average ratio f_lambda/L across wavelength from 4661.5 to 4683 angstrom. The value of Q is 0.08 mag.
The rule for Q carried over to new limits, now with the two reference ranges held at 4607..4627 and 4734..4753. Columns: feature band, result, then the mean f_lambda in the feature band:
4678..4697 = 0.07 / 7.12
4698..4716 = 0.11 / 6.8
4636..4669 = 0.07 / 7.23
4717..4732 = -0.03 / 7.69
